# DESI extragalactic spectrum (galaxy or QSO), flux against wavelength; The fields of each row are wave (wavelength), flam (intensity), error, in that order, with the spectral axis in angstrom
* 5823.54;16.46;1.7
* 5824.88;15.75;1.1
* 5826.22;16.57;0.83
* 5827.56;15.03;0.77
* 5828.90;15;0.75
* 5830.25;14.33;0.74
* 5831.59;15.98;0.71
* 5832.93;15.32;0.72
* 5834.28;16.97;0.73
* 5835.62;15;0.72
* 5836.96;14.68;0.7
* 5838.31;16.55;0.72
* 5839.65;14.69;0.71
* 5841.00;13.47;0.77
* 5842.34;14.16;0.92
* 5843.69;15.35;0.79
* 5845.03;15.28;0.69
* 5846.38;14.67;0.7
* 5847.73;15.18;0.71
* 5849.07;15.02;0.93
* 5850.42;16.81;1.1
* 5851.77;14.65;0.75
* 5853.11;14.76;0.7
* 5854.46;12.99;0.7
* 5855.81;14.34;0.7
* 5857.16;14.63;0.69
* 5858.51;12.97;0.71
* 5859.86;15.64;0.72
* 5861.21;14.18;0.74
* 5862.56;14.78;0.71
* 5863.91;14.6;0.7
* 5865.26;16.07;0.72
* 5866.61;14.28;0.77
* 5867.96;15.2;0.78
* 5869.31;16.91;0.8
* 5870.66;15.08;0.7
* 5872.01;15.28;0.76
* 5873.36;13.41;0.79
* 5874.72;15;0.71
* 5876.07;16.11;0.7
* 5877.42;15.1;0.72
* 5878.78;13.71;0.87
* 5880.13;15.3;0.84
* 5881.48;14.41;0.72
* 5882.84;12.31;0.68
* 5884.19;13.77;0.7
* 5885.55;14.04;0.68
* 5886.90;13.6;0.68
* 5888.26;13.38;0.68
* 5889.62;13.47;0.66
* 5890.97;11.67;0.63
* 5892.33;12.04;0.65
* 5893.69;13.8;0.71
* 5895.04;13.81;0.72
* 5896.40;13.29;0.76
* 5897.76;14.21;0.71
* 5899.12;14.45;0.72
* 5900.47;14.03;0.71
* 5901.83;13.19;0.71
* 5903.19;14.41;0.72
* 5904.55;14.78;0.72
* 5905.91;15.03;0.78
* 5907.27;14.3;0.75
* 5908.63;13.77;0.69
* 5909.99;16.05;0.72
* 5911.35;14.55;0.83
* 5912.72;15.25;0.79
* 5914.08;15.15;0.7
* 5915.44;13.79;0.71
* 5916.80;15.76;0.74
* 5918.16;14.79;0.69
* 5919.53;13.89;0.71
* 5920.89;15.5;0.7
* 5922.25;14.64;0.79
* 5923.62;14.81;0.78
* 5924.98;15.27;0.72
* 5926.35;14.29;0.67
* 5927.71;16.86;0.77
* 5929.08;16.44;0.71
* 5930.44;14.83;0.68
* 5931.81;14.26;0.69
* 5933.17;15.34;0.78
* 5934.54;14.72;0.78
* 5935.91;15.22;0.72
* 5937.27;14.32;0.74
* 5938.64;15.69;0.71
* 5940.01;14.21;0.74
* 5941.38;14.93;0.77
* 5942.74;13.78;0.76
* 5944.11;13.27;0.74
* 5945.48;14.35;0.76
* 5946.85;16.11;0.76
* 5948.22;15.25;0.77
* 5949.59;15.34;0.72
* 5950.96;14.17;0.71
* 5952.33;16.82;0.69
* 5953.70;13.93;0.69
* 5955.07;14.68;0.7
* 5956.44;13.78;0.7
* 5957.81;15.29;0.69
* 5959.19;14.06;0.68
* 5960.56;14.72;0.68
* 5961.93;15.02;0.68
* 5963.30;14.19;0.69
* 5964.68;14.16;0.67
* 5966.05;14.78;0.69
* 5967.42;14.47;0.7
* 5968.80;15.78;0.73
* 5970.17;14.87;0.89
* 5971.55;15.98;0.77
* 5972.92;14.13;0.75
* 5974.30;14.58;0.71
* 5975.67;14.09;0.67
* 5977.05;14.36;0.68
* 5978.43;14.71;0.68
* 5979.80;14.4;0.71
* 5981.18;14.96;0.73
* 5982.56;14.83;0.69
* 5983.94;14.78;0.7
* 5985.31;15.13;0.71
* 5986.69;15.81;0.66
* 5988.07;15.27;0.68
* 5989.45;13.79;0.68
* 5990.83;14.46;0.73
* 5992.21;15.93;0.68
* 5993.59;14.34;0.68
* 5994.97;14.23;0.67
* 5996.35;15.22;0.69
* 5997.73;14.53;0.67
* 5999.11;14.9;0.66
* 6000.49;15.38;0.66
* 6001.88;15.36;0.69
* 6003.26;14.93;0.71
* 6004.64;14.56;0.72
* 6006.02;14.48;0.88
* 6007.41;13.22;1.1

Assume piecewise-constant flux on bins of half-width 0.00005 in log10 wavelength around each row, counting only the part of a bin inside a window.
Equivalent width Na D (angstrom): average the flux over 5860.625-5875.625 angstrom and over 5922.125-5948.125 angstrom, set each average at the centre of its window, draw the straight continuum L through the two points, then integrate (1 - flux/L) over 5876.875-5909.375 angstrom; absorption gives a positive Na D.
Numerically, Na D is 2.5 angstrom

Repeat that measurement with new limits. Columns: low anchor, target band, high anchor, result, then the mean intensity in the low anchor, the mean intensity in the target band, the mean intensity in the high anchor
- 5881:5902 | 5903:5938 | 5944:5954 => -1.7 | 13.5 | 14.9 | 15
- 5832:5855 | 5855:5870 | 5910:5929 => 0.2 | 15.1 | 14.9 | 15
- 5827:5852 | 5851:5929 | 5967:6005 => 3.1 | 15.2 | 14.5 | 14.9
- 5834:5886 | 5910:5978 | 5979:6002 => 0.1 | 14.8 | 14.8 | 14.9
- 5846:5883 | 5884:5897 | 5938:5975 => 1.3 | 14.8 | 13.3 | 14.8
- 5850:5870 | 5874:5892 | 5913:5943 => 1.1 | 14.8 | 13.9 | 15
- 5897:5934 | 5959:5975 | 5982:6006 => 0.1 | 14.8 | 14.8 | 14.9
